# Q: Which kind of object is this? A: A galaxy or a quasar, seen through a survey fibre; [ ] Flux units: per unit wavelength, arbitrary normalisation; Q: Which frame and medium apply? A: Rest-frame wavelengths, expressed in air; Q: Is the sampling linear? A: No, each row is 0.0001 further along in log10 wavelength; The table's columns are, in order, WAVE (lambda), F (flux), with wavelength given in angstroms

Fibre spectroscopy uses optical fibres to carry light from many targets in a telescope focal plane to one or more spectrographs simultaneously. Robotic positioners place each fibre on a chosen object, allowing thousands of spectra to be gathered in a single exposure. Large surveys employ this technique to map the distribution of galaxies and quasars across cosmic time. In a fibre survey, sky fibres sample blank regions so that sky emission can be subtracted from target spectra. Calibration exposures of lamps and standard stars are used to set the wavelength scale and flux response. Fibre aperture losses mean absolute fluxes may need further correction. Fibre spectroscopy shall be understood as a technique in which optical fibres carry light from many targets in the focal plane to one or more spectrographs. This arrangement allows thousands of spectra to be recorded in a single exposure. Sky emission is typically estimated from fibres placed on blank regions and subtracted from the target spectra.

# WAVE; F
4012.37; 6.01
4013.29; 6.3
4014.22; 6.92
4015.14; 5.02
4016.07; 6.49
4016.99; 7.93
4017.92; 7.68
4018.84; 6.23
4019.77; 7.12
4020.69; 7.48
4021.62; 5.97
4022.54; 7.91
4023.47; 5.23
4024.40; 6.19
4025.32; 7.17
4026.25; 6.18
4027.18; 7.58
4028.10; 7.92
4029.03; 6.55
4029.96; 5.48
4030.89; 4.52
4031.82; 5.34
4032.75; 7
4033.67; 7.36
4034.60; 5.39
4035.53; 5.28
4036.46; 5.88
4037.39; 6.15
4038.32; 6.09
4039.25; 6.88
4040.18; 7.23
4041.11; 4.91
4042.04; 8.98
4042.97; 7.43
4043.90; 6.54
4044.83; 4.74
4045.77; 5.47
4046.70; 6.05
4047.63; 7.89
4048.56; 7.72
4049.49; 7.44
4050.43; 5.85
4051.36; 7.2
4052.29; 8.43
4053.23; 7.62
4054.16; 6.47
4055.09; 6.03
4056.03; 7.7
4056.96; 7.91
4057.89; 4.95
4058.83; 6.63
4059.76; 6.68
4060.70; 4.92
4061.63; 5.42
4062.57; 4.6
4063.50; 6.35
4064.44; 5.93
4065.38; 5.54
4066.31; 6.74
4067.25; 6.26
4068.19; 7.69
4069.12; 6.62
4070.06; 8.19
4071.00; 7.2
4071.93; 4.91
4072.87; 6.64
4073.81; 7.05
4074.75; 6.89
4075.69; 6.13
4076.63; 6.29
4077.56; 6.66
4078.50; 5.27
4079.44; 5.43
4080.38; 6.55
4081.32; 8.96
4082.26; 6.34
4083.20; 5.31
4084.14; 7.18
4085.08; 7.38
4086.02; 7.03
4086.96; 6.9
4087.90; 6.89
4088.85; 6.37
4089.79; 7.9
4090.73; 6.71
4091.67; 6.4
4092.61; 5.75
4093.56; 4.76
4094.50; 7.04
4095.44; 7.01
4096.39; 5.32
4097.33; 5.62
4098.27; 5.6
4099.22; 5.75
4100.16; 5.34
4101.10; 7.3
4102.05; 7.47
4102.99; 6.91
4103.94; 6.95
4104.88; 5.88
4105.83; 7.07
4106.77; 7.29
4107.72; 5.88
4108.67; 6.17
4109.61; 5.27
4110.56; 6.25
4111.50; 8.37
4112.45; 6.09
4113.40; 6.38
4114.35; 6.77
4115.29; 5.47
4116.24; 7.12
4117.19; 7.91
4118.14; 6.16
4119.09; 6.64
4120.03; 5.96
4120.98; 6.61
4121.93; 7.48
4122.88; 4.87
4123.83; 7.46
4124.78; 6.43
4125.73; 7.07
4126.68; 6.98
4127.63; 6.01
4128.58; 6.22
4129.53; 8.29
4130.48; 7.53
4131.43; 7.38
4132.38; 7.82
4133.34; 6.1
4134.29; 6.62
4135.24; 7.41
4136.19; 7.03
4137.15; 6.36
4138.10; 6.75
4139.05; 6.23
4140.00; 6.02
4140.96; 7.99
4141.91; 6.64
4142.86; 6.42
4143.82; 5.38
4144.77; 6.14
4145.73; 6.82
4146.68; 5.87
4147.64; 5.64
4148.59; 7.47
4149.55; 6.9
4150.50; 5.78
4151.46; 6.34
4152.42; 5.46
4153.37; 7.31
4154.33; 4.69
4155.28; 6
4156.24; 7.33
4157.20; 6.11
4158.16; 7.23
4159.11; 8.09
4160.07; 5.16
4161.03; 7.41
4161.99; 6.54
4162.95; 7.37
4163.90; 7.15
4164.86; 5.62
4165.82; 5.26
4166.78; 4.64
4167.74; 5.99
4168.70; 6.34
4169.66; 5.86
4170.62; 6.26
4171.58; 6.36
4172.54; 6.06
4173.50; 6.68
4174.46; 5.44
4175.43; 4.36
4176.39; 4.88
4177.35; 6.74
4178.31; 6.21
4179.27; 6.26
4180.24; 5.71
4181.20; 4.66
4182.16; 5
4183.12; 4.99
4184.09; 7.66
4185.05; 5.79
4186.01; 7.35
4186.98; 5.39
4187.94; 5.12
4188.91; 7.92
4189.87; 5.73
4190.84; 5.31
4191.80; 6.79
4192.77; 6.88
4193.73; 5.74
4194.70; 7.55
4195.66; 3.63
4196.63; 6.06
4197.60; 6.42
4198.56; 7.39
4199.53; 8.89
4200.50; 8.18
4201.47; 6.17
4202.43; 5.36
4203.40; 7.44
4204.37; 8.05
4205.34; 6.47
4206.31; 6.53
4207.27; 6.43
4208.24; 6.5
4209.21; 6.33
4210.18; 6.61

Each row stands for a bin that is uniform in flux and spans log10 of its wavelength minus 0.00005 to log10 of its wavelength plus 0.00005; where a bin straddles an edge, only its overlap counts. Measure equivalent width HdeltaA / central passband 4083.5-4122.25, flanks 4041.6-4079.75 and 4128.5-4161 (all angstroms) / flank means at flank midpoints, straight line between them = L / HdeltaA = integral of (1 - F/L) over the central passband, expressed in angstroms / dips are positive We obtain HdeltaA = 0.29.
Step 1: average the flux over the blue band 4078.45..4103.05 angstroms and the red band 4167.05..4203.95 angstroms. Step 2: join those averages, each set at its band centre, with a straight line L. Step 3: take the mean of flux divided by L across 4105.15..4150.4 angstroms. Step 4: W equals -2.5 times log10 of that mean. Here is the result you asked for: -0.048 mag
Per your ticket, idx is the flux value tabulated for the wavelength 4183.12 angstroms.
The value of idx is 4.99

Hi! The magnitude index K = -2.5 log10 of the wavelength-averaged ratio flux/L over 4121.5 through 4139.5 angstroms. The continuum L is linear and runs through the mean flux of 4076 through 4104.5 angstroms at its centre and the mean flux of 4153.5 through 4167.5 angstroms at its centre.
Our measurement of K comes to -0.07 mag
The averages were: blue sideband 6.48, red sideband 6.35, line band 6.84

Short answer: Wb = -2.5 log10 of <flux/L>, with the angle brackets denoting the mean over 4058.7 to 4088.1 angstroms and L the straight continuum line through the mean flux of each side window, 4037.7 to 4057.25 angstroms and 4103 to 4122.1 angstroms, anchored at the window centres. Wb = 0.05 mag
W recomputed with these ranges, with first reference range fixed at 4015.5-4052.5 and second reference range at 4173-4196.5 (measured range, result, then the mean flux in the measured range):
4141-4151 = -0.05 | 6.38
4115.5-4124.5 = -0.07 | 6.65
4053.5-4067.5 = 0.06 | 6.16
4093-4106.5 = 0.00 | 6.3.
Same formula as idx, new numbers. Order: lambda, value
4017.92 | 7.68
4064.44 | 5.93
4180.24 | 5.71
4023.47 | 5.23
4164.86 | 5.62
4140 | 6.02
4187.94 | 5.12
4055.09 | 6.03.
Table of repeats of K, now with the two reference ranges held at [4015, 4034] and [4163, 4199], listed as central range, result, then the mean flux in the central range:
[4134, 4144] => -0.085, 6.66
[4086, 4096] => -0.039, 6.58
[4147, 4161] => -0.055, 6.42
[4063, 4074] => -0.023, 6.58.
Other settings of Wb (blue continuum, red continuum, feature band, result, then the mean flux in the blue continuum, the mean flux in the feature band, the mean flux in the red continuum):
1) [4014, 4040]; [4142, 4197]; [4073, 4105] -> -0.03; 6.47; 6.49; 6.12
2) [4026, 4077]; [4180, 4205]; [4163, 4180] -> 0.08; 6.49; 5.92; 6.36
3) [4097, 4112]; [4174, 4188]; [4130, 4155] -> -0.08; 6.45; 6.54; 5.72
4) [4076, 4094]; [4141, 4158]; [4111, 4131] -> -0.06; 6.53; 6.76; 6.32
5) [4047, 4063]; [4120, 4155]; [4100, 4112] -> -0.01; 6.67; 6.66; 6.58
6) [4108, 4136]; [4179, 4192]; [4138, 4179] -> 0.01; 6.72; 6.25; 5.95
